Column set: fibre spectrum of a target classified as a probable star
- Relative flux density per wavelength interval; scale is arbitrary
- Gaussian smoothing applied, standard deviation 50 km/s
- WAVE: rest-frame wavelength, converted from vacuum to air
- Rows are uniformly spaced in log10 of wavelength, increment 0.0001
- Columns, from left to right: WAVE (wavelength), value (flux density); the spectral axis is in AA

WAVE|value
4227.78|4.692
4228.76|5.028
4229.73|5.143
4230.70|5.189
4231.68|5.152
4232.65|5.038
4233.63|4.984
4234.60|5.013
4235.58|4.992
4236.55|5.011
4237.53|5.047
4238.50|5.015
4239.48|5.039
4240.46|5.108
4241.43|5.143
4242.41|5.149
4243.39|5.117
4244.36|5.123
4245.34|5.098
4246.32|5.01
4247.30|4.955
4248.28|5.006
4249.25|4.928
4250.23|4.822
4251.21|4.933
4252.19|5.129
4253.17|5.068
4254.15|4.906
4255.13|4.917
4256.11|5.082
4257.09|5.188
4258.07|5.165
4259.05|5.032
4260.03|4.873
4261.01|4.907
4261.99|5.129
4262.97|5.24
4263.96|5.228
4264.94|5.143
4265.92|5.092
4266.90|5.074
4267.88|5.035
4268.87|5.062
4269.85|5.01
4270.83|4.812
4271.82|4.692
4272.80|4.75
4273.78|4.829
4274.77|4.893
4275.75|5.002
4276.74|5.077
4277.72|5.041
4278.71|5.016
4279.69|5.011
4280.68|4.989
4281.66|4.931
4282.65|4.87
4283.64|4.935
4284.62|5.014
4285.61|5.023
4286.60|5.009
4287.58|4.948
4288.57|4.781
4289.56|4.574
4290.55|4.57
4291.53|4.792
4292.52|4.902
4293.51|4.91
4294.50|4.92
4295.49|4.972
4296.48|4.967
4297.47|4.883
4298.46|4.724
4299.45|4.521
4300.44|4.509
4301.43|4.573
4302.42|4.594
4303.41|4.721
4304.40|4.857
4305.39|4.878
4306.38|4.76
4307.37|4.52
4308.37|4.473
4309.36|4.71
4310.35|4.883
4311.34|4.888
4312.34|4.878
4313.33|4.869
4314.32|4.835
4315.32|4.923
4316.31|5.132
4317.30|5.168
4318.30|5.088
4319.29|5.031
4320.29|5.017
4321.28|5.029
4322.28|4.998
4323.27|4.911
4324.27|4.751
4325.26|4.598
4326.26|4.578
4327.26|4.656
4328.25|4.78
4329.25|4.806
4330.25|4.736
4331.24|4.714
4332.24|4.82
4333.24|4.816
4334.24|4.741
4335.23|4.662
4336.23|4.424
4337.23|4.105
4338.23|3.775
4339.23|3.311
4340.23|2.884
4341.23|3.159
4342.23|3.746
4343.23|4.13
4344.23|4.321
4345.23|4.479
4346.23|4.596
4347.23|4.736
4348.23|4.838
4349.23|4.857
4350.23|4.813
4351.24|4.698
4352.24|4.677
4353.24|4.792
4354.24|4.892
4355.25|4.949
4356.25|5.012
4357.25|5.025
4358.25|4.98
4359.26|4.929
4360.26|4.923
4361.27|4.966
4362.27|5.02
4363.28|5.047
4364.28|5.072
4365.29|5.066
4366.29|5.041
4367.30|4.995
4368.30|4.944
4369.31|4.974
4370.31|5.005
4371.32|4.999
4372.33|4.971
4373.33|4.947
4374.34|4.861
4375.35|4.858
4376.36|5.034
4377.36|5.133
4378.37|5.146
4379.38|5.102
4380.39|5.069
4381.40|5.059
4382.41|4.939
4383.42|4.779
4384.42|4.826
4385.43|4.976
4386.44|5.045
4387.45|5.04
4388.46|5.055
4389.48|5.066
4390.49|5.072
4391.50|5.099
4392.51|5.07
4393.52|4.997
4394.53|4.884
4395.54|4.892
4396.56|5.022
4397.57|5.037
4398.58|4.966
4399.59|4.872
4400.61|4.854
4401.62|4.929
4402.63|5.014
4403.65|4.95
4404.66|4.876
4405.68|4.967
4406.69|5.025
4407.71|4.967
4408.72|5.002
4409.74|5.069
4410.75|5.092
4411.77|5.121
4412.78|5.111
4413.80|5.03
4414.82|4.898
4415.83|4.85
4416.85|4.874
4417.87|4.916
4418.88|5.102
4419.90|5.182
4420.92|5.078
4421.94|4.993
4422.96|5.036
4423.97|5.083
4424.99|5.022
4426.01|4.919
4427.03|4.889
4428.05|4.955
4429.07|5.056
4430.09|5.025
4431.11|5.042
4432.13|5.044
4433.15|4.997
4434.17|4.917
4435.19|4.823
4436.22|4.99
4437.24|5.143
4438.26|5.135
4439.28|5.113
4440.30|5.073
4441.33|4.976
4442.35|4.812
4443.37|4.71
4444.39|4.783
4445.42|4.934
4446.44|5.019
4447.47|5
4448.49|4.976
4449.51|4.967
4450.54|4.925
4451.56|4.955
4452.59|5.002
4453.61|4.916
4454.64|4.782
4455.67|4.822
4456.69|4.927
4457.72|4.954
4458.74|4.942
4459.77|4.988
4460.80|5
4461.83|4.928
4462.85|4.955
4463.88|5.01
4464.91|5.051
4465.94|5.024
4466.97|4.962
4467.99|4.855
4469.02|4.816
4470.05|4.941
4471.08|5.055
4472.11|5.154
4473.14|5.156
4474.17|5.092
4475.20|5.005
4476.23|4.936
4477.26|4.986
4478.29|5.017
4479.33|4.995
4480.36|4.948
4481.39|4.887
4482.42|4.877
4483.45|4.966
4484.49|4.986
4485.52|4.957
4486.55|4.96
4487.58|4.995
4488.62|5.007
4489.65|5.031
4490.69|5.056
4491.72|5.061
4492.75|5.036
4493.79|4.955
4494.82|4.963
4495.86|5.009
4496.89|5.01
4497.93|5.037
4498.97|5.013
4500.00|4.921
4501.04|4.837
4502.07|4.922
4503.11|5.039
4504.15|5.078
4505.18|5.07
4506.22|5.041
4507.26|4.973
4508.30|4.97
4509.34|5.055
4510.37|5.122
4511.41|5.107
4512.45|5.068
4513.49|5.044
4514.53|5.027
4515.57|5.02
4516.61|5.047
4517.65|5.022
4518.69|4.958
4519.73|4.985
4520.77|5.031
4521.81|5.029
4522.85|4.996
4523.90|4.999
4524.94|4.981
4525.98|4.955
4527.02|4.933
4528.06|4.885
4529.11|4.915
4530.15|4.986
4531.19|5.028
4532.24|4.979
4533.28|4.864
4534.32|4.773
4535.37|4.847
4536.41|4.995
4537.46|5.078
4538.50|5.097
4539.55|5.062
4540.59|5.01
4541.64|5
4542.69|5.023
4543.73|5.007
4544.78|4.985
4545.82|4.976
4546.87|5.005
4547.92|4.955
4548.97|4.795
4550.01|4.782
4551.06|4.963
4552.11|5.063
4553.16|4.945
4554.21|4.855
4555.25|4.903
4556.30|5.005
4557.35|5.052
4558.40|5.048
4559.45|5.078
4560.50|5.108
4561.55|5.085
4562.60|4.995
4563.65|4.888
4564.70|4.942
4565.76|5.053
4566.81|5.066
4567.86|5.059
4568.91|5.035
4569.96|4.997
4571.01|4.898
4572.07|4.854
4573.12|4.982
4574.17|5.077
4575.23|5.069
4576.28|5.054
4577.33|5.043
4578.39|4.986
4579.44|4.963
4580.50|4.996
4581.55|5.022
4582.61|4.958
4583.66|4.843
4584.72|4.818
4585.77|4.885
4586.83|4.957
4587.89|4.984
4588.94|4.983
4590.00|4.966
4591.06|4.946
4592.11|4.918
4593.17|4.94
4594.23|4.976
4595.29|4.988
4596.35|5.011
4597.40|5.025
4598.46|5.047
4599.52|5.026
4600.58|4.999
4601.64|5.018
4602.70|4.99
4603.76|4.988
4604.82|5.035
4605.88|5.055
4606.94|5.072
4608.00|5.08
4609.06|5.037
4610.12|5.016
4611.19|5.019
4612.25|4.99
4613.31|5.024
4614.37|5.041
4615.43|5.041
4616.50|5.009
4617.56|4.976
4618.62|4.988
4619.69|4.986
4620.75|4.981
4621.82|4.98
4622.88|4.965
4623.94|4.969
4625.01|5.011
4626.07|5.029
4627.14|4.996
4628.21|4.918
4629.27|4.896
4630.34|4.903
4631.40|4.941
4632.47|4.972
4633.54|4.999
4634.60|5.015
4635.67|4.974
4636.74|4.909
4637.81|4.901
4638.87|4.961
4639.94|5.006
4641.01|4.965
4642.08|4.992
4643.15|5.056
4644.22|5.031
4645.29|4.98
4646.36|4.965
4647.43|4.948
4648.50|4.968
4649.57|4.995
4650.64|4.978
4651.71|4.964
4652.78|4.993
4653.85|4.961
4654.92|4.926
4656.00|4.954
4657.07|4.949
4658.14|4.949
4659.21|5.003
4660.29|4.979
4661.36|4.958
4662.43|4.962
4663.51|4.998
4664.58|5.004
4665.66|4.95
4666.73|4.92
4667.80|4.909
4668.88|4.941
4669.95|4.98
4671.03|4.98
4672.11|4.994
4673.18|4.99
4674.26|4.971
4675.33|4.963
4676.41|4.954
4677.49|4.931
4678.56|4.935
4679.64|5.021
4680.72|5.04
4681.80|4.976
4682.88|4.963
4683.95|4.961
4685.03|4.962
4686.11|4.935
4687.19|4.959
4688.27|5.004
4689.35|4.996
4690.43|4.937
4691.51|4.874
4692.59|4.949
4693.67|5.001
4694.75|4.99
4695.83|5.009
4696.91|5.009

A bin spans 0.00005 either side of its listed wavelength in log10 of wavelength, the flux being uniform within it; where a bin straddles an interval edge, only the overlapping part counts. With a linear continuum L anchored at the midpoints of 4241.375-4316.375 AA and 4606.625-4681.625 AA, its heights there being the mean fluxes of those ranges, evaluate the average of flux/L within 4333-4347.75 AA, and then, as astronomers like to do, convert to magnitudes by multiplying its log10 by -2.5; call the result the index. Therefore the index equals 0.196 mag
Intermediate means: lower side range 4.92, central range 4.12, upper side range 4.98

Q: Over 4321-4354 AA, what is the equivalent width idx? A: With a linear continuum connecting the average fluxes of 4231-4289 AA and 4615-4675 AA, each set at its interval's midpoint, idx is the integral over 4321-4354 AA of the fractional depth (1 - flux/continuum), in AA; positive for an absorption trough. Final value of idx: 3.43 AA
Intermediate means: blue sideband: 5.01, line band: 4.48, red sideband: 4.97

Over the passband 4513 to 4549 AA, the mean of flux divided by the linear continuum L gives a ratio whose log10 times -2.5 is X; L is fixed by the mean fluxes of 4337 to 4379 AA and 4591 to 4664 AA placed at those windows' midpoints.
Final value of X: -0.02 mag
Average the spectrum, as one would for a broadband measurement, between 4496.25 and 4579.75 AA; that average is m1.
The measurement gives 4.99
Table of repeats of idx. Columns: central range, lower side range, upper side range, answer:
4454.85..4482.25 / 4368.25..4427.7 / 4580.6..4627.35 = 0.1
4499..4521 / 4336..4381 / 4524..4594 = -0.5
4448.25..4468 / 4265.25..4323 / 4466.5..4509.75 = 0.1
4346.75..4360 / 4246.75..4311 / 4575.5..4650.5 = 0.2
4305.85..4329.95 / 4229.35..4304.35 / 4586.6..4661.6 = 0.6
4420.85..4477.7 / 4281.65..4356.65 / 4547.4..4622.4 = -1.7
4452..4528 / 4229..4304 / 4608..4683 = -0.3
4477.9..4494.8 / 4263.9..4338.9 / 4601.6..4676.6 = -0.2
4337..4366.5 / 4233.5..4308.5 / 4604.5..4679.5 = 2.3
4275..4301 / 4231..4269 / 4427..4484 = 0.8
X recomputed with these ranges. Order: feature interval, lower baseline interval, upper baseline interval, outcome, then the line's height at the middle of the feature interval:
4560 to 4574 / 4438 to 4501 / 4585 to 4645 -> 0.00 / 4.98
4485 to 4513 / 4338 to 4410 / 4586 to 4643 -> -0.02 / 4.91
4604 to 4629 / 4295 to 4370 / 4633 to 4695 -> -0.02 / 4.93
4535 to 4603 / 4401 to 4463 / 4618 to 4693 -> 0.00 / 4.97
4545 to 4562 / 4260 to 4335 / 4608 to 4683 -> -0.01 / 4.95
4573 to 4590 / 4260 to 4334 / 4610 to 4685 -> 0.00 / 4.96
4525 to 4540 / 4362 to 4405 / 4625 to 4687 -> 0.00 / 4.98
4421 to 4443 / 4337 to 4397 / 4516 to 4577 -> -0.03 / 4.86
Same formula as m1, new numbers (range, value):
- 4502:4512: 5.04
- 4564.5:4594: 4.97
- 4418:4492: 4.98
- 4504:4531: 5.01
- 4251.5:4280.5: 5.01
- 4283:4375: 4.74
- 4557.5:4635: 4.99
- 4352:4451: 4.98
